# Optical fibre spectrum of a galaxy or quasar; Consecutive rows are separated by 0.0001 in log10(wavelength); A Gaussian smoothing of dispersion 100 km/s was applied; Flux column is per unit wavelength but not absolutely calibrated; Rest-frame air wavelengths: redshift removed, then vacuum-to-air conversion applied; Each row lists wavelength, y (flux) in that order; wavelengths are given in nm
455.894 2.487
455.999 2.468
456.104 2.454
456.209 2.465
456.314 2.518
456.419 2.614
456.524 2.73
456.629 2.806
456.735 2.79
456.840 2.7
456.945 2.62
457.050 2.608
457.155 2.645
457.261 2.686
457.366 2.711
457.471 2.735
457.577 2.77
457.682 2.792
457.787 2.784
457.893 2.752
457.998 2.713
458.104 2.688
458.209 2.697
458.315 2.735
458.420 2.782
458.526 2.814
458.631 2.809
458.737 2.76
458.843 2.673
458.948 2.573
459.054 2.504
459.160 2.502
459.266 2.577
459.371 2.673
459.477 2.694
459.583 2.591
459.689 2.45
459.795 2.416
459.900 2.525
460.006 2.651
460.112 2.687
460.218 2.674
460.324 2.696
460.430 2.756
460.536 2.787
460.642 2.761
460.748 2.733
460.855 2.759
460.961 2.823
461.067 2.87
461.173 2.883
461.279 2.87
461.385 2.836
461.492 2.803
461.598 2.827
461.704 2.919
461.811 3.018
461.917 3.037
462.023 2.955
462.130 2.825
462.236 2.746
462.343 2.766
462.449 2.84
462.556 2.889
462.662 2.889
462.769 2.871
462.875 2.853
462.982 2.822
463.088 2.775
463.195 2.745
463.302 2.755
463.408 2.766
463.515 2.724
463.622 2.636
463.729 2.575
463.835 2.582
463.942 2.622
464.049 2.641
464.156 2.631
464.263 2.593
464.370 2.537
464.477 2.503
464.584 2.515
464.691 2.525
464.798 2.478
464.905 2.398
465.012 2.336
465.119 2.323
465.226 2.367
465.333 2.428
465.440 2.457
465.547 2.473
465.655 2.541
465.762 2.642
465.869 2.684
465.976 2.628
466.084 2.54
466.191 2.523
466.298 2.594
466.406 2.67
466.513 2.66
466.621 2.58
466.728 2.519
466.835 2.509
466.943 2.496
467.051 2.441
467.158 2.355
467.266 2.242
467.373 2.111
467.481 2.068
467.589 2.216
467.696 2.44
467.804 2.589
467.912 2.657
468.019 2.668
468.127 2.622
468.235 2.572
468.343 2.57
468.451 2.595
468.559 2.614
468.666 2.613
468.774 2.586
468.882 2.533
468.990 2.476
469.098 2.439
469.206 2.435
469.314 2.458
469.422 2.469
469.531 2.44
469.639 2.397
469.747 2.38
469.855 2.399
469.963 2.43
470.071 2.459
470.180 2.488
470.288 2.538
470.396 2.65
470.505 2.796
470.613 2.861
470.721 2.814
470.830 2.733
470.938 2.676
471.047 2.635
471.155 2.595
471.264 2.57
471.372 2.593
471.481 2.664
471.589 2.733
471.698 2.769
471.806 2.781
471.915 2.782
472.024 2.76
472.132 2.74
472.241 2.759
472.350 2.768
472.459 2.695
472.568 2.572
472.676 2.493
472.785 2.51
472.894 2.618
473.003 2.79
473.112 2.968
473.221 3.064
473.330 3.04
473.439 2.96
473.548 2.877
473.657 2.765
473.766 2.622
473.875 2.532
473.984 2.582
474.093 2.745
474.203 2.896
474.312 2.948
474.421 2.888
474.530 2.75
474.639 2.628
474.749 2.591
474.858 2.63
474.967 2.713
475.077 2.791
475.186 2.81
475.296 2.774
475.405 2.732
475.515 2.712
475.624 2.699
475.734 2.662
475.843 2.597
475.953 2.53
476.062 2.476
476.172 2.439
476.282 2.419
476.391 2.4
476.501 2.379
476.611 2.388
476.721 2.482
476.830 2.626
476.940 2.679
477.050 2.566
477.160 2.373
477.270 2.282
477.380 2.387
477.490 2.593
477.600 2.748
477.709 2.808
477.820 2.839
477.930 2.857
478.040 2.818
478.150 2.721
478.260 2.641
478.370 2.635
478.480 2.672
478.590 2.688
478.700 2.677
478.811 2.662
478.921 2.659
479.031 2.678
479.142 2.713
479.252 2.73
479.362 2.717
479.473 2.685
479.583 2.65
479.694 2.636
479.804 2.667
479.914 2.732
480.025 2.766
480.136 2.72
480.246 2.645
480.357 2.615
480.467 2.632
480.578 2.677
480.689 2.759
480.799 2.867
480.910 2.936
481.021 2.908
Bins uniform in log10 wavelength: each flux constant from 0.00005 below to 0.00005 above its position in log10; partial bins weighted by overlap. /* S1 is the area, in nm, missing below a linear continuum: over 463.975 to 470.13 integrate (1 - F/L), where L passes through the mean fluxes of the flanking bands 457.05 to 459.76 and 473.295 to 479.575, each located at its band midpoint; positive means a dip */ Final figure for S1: 0.41 nm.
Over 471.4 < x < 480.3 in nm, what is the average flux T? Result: 2.68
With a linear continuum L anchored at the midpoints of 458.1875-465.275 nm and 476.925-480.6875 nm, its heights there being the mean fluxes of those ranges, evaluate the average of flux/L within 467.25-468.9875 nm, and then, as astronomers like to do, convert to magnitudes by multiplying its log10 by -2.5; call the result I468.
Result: 0.08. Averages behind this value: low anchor 2.7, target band 2.49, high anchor 2.66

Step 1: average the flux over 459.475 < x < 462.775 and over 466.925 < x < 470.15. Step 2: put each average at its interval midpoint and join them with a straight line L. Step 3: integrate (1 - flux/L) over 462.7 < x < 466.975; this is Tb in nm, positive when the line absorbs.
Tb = 0.05 nm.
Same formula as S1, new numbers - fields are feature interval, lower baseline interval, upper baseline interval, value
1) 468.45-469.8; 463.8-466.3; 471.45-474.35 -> 0.078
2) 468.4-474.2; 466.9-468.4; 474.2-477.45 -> -0.324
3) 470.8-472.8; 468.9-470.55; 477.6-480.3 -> -0.114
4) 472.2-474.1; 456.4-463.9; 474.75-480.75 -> -0.054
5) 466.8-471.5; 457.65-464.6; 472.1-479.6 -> 0.311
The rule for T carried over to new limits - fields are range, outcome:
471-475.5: 2.73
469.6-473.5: 2.68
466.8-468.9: 2.47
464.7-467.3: 2.5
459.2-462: 2.74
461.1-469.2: 2.61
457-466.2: 2.68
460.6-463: 2.85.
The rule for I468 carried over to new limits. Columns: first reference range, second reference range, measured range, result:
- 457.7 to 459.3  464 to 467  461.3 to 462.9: -0.105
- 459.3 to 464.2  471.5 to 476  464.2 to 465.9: 0.109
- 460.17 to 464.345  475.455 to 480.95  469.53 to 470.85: 0.058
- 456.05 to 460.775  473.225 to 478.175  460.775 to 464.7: -0.039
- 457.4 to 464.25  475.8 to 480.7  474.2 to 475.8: -0.040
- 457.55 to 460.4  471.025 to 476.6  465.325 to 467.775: 0.088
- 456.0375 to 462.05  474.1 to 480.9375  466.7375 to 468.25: 0.112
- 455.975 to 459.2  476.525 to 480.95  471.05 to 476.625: -0.010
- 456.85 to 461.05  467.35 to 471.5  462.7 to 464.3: -0.036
